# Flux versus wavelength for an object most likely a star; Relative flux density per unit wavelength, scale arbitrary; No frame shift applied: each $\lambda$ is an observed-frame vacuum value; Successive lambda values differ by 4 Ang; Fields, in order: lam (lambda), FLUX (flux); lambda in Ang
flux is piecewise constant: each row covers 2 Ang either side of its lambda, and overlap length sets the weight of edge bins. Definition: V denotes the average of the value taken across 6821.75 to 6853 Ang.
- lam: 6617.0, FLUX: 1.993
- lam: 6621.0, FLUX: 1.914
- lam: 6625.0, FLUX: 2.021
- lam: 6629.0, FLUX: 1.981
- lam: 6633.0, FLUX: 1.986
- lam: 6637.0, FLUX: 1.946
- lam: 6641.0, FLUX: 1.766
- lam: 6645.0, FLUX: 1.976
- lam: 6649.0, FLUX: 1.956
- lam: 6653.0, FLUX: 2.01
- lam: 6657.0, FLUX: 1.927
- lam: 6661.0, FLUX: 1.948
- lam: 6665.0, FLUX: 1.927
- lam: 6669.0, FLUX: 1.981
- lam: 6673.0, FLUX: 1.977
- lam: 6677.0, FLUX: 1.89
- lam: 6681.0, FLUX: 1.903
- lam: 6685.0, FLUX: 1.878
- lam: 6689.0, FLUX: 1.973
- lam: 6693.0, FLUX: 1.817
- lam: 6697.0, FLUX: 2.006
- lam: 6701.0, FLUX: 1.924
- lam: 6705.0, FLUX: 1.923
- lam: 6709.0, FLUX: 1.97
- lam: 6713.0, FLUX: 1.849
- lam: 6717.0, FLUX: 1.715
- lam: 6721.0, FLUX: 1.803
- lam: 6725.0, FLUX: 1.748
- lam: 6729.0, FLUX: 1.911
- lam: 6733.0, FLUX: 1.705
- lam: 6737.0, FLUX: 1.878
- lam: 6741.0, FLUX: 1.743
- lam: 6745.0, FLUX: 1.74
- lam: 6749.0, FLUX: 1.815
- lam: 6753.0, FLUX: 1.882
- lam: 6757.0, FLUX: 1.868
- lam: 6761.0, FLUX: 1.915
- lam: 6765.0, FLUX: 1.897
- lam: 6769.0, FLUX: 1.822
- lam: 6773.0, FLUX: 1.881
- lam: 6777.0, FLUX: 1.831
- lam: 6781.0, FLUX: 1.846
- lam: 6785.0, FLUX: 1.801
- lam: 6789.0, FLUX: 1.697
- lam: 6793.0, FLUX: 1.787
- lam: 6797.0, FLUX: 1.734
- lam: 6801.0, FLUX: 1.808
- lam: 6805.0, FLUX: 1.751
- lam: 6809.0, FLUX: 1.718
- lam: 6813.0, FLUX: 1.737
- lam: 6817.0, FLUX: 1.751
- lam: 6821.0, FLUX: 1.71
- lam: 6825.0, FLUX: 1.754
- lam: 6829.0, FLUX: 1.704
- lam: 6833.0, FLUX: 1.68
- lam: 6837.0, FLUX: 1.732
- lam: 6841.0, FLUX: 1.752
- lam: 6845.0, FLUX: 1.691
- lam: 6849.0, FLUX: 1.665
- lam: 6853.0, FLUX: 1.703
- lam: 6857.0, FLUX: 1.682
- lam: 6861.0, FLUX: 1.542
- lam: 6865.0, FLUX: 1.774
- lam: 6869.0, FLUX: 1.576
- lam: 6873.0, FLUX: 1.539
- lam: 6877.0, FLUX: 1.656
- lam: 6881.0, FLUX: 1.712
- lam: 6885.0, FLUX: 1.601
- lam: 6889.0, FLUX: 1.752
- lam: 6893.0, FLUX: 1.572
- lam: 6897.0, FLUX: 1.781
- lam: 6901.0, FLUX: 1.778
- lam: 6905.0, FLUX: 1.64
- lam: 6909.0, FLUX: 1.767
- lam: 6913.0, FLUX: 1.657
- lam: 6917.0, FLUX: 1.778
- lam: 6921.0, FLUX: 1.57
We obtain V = 1.71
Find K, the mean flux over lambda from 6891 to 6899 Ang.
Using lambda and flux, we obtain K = 1.68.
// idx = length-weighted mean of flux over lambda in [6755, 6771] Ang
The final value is 1.88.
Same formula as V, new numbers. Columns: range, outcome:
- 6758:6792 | 1.84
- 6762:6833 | 1.78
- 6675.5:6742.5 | 1.86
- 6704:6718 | 1.87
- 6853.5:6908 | 1.66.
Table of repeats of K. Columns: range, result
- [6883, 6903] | 1.7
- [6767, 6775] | 1.85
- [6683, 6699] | 1.92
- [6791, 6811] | 1.76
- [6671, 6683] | 1.92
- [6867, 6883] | 1.62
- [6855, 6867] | 1.67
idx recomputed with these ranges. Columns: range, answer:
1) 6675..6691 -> 1.91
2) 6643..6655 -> 1.98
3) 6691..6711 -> 1.93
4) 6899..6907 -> 1.71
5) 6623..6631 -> 2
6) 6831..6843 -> 1.72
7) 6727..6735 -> 1.81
